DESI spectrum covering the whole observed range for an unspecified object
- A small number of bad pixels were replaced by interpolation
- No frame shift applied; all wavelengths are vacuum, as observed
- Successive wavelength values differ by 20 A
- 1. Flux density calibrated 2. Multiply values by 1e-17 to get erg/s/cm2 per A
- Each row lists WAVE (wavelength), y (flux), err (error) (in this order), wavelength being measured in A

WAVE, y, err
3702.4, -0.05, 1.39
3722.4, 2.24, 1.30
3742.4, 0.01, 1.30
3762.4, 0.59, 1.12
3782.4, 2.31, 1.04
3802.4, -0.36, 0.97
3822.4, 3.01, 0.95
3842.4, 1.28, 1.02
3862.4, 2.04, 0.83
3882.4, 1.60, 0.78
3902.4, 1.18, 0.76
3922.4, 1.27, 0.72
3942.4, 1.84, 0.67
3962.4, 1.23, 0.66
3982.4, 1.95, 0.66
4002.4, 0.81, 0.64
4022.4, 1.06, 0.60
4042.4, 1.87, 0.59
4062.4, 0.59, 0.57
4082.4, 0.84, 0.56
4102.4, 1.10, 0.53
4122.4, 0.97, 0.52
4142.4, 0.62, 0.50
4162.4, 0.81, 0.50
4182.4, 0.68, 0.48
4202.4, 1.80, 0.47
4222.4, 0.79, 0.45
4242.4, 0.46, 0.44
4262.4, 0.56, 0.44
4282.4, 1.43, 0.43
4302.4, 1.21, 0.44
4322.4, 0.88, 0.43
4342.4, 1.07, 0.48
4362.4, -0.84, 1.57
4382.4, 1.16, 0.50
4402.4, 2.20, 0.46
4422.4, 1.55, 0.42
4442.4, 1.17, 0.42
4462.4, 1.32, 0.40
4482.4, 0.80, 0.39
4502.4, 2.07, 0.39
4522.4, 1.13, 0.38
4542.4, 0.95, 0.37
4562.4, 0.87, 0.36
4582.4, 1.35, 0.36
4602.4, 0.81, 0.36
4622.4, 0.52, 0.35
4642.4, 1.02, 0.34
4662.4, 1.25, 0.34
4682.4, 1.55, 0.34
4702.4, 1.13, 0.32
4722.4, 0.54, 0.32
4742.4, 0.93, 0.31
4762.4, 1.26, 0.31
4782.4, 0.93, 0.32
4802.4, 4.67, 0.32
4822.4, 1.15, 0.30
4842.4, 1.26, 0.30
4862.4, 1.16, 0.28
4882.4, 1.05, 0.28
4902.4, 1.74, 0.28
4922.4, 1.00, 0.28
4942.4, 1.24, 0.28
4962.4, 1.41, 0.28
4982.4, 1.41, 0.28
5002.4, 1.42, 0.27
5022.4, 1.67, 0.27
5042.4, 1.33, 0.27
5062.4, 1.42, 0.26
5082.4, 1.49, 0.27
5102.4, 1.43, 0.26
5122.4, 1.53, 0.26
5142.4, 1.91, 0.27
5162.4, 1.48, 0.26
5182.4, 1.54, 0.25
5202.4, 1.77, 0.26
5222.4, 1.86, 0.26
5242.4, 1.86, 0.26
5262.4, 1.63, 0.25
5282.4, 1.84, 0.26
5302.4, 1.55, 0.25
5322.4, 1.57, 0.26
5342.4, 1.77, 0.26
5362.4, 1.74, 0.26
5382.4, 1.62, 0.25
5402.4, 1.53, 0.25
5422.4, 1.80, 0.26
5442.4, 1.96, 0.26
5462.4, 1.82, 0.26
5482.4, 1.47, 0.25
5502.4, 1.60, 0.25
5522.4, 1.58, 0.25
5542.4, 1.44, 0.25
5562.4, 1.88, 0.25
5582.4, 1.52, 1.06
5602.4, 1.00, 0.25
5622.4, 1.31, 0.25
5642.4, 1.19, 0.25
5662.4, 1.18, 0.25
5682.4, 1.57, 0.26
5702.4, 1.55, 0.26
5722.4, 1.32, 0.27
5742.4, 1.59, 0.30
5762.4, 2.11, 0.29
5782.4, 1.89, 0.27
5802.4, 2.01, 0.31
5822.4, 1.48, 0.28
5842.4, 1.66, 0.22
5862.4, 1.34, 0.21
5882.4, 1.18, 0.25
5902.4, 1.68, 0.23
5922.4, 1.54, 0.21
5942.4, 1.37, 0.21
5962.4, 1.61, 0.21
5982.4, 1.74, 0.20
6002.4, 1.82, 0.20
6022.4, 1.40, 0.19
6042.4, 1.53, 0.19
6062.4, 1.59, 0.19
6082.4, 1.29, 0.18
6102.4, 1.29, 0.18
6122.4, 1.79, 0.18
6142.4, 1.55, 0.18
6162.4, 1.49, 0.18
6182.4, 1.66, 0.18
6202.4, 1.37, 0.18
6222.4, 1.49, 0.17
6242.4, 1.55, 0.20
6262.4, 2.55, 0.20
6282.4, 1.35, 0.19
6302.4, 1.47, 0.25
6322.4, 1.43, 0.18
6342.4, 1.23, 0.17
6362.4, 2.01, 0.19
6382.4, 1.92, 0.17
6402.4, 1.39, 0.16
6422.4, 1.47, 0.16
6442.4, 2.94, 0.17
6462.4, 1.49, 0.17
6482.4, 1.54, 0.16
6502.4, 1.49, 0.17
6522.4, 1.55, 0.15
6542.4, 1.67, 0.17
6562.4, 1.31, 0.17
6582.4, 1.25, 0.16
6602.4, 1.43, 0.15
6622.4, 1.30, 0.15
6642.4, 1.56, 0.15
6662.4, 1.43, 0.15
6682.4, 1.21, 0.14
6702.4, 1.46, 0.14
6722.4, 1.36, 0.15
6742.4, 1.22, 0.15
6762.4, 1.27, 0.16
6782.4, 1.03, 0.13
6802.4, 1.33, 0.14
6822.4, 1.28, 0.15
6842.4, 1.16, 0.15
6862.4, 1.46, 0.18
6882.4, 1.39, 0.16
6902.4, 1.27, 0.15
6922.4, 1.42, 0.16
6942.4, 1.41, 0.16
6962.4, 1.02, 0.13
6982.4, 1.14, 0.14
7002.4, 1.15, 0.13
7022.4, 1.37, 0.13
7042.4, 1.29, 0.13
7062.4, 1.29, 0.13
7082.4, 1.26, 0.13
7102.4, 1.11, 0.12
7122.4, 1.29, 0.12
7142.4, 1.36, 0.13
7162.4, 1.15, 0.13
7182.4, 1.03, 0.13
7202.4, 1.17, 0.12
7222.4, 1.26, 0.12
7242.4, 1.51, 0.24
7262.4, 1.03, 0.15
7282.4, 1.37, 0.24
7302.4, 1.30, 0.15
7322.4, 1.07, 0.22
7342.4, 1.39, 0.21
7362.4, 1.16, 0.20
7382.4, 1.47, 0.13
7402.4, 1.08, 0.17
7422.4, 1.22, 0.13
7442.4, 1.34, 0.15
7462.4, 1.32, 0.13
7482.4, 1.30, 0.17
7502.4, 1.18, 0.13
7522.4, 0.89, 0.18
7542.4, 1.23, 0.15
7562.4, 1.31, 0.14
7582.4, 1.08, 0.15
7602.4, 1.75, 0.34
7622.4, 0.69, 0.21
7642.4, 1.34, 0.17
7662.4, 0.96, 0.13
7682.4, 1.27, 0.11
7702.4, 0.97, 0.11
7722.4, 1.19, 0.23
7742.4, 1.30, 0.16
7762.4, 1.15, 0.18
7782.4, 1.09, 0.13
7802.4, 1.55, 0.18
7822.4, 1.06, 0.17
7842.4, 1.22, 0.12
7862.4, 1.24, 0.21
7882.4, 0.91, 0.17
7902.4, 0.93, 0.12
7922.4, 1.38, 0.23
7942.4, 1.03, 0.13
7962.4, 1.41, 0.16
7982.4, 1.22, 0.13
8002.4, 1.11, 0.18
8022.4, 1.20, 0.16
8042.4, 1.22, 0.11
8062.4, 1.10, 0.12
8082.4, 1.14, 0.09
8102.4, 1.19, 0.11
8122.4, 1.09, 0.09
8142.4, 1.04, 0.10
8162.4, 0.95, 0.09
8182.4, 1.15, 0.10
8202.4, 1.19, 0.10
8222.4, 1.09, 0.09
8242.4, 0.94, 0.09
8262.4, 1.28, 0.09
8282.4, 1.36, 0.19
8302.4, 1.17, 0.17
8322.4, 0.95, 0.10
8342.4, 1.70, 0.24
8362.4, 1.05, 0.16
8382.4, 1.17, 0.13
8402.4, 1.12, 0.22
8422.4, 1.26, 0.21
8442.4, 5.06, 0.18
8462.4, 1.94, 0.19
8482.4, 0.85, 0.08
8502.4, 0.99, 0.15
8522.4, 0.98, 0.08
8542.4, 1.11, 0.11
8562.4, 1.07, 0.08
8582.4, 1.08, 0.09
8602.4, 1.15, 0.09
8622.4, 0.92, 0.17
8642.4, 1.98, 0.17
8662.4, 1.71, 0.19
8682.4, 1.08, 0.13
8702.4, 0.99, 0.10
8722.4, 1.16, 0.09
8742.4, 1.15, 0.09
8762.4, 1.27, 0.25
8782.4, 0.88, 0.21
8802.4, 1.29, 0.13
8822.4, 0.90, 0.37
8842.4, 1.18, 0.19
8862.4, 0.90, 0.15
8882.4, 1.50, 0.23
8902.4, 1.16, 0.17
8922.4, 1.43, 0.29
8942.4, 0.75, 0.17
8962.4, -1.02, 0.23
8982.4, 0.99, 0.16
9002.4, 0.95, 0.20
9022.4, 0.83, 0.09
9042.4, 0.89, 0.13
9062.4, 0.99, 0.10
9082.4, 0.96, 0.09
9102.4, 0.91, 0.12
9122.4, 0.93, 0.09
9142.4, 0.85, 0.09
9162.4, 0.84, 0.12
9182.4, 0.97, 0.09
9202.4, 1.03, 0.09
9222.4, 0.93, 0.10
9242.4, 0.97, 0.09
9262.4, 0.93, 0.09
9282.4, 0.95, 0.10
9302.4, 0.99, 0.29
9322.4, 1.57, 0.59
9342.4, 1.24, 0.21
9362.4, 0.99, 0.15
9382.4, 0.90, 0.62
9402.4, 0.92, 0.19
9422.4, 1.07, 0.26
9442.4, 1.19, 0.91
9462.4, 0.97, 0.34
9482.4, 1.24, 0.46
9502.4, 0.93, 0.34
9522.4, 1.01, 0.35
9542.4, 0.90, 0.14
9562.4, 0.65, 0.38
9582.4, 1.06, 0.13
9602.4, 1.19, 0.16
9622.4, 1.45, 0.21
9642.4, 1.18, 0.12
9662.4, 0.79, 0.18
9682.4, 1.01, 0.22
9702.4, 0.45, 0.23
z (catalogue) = 0.286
